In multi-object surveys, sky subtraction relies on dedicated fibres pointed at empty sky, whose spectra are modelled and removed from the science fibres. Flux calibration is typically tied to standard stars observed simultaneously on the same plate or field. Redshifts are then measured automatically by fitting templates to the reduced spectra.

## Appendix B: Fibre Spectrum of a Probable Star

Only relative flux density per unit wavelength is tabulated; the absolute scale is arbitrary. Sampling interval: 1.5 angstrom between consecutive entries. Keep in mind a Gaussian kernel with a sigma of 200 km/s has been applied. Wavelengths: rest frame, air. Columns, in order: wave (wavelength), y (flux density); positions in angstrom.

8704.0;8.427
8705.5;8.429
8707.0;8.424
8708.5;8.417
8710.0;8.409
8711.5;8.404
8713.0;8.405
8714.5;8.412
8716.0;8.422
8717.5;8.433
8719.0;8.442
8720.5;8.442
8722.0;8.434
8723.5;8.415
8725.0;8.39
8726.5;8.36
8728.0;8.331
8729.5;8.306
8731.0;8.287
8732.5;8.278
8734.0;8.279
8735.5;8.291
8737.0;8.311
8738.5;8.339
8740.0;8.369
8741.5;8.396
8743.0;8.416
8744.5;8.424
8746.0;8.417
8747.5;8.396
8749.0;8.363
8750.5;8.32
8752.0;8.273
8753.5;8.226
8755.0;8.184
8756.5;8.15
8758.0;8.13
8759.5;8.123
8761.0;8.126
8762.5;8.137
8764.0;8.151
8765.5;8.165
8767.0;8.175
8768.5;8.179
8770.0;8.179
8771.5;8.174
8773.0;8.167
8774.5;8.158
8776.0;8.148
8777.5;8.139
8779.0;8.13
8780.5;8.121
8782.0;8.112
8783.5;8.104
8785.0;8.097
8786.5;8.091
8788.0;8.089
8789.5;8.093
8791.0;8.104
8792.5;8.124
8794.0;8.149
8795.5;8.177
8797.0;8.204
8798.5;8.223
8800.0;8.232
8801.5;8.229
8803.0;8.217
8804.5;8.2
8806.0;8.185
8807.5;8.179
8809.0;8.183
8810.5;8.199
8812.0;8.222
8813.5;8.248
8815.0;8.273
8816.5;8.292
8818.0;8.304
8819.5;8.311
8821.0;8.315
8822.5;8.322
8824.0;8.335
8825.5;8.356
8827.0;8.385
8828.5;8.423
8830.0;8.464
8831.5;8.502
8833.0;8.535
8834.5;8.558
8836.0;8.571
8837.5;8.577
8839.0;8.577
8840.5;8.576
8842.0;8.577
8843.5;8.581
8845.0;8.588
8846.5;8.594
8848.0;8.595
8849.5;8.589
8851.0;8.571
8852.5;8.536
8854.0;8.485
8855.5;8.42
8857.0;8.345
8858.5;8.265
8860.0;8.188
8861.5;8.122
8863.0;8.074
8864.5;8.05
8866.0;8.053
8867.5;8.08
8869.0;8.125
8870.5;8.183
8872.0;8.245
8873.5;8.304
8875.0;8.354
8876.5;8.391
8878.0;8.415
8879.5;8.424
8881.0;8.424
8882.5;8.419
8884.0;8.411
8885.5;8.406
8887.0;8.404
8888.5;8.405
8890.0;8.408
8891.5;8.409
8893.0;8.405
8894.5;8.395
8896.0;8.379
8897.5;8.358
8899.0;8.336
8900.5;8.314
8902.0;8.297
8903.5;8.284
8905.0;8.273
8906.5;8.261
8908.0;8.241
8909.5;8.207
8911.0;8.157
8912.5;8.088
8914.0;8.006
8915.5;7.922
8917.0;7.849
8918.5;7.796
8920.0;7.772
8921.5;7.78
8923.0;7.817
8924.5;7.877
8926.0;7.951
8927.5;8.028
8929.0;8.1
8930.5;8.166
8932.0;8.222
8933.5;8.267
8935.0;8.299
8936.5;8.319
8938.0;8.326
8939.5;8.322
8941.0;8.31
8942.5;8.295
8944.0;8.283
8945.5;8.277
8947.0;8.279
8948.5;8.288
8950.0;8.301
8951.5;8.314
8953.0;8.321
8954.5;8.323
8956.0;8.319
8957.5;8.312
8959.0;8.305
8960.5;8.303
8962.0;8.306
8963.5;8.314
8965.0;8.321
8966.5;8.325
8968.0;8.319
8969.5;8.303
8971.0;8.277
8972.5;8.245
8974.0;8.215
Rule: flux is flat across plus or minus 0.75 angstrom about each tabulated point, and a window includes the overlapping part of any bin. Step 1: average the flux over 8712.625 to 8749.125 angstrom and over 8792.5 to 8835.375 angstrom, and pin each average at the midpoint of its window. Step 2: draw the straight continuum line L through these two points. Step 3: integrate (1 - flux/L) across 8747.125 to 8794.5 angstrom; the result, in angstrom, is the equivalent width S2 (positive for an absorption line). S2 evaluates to 1.0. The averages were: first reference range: 8.37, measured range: 8.16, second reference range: 8.29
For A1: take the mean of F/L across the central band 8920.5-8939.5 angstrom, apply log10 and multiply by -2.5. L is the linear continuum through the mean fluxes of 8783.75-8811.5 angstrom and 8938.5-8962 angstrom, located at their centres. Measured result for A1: 0.02 mag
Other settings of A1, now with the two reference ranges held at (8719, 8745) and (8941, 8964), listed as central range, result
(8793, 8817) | 0.02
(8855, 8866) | 0.02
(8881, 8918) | 0.01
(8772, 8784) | 0.03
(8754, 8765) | 0.03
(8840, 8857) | -0.03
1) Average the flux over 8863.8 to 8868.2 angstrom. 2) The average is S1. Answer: 8.06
